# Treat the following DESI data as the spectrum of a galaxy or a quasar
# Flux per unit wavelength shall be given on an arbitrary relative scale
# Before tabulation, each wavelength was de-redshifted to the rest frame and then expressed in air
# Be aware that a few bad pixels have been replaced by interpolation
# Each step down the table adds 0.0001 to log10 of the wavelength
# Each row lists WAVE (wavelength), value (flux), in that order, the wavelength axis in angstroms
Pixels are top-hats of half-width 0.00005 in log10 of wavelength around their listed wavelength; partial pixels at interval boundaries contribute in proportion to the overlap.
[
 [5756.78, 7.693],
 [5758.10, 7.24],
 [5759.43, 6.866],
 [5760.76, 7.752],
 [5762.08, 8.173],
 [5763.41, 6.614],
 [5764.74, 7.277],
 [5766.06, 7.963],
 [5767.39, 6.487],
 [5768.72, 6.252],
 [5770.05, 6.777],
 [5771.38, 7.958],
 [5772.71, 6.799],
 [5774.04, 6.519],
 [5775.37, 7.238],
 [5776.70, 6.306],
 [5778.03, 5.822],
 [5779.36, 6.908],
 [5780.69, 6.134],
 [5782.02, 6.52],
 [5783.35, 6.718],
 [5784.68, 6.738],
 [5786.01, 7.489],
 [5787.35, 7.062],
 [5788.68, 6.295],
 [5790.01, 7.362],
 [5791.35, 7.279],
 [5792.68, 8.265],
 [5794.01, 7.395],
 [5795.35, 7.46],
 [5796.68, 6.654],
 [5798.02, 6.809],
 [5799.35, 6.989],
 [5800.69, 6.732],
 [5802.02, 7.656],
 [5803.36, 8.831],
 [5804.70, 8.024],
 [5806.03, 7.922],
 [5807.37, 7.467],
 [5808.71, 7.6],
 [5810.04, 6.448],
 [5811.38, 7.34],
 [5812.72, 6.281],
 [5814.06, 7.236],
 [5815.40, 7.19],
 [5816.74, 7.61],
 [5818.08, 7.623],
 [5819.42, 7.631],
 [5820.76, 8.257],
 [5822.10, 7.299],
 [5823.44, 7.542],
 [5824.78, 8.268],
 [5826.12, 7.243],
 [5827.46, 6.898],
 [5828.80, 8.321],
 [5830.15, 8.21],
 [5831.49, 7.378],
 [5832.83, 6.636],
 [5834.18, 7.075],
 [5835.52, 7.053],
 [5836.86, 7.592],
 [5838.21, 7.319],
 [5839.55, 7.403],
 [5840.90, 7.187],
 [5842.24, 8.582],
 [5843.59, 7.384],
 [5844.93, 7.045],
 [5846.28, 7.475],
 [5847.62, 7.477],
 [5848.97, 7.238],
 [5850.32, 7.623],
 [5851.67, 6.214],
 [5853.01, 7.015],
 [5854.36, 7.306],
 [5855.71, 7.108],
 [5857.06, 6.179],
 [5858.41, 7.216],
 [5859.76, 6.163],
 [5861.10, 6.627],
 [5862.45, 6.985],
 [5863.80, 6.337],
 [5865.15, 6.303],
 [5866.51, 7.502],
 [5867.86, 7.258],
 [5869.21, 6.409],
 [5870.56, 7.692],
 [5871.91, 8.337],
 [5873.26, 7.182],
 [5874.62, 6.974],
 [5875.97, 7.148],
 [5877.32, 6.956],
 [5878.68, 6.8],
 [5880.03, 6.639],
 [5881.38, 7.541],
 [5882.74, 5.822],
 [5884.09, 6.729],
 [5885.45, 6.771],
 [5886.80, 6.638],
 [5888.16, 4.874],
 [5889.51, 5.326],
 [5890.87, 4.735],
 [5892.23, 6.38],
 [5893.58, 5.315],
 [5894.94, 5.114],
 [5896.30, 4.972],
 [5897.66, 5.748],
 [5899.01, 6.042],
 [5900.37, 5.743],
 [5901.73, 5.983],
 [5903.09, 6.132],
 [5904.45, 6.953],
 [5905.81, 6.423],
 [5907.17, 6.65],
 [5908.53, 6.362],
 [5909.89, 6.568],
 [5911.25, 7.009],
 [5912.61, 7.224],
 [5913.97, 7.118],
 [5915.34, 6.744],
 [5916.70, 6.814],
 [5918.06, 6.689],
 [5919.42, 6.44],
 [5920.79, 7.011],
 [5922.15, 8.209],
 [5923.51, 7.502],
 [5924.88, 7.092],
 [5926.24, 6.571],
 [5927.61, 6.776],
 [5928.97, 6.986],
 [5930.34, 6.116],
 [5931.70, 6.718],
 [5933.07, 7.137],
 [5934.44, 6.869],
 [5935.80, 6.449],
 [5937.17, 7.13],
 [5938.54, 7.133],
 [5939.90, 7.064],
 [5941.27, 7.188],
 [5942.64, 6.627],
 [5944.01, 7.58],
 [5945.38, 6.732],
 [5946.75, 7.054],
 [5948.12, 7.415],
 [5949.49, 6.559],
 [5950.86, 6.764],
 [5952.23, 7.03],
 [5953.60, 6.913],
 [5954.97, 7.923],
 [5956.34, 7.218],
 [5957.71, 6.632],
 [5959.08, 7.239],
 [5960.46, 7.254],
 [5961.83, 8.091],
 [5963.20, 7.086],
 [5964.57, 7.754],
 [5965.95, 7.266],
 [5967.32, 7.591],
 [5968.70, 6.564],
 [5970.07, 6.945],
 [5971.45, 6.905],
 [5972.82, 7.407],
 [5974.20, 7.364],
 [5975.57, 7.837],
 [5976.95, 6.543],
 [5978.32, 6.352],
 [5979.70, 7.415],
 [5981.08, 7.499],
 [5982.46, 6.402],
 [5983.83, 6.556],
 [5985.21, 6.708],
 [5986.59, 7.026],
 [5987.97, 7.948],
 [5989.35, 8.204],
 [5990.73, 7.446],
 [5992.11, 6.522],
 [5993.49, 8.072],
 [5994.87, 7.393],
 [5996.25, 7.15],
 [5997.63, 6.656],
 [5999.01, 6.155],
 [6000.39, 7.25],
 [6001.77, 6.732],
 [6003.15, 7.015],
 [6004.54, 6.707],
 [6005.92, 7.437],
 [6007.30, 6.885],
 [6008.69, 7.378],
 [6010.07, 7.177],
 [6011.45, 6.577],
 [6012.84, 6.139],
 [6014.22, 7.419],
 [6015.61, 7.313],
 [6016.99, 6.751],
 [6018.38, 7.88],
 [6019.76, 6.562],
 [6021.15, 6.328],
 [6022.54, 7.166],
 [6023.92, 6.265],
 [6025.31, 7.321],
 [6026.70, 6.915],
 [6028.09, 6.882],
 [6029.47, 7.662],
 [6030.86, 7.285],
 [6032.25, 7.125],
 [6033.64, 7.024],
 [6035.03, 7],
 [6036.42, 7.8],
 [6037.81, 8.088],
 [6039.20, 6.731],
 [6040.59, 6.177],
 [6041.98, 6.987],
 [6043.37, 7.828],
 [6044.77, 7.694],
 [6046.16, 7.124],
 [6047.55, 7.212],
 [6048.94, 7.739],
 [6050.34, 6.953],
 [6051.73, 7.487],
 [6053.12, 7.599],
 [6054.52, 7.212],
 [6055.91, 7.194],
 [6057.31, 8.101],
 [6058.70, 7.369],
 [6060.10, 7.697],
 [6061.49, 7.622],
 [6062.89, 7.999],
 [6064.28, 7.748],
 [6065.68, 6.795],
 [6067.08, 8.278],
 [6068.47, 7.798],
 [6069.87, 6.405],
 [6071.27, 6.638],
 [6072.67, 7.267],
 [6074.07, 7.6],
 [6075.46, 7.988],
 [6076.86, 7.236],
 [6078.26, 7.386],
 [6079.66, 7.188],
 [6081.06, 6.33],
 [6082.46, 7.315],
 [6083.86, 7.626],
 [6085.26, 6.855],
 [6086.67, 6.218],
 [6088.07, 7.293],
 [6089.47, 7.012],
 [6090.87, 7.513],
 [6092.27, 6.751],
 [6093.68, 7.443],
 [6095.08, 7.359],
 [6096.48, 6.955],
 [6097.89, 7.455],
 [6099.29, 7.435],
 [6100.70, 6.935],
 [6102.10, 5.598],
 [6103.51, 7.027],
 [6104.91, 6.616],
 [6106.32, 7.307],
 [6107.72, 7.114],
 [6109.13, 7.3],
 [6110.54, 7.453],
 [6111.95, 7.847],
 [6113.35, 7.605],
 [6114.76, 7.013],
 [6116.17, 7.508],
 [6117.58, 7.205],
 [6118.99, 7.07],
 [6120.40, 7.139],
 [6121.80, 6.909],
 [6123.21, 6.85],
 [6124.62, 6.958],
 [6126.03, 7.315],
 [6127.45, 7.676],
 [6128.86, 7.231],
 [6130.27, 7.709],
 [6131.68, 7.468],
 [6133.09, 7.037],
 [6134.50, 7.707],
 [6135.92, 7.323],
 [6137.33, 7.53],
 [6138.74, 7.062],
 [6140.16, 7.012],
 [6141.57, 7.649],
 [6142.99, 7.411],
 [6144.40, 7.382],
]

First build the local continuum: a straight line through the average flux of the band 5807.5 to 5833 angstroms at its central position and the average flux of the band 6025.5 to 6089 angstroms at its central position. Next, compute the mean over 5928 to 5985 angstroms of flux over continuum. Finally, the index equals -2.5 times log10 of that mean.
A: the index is 0.05 mag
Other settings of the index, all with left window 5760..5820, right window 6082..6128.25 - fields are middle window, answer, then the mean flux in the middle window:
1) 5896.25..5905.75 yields 0.18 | 6.04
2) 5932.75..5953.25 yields 0.03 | 6.98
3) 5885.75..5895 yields 0.27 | 5.56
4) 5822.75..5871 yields -0.01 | 7.2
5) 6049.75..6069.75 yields -0.06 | 7.53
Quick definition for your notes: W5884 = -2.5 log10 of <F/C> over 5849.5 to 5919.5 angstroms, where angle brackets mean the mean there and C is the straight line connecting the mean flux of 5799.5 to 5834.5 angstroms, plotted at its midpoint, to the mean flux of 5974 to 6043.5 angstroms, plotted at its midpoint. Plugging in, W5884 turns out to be 0.12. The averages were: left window 7.48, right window 7.07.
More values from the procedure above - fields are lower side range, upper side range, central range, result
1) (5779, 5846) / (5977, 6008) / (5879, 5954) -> 0.09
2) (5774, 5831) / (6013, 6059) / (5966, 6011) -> 0.02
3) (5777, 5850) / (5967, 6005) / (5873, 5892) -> 0.13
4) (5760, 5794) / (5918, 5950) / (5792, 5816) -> -0.05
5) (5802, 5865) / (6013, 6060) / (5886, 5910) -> 0.23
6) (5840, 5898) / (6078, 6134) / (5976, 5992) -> -0.03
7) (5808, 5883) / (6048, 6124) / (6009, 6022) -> 0.05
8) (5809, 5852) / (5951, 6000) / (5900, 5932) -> 0.08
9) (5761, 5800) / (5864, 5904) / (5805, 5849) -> -0.11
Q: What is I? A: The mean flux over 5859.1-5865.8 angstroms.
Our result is 6.49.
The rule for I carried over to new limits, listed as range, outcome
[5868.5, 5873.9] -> 7.42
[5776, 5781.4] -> 6.3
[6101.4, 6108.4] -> 6.74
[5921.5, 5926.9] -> 7.34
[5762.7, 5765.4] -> 6.96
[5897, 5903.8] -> 5.94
